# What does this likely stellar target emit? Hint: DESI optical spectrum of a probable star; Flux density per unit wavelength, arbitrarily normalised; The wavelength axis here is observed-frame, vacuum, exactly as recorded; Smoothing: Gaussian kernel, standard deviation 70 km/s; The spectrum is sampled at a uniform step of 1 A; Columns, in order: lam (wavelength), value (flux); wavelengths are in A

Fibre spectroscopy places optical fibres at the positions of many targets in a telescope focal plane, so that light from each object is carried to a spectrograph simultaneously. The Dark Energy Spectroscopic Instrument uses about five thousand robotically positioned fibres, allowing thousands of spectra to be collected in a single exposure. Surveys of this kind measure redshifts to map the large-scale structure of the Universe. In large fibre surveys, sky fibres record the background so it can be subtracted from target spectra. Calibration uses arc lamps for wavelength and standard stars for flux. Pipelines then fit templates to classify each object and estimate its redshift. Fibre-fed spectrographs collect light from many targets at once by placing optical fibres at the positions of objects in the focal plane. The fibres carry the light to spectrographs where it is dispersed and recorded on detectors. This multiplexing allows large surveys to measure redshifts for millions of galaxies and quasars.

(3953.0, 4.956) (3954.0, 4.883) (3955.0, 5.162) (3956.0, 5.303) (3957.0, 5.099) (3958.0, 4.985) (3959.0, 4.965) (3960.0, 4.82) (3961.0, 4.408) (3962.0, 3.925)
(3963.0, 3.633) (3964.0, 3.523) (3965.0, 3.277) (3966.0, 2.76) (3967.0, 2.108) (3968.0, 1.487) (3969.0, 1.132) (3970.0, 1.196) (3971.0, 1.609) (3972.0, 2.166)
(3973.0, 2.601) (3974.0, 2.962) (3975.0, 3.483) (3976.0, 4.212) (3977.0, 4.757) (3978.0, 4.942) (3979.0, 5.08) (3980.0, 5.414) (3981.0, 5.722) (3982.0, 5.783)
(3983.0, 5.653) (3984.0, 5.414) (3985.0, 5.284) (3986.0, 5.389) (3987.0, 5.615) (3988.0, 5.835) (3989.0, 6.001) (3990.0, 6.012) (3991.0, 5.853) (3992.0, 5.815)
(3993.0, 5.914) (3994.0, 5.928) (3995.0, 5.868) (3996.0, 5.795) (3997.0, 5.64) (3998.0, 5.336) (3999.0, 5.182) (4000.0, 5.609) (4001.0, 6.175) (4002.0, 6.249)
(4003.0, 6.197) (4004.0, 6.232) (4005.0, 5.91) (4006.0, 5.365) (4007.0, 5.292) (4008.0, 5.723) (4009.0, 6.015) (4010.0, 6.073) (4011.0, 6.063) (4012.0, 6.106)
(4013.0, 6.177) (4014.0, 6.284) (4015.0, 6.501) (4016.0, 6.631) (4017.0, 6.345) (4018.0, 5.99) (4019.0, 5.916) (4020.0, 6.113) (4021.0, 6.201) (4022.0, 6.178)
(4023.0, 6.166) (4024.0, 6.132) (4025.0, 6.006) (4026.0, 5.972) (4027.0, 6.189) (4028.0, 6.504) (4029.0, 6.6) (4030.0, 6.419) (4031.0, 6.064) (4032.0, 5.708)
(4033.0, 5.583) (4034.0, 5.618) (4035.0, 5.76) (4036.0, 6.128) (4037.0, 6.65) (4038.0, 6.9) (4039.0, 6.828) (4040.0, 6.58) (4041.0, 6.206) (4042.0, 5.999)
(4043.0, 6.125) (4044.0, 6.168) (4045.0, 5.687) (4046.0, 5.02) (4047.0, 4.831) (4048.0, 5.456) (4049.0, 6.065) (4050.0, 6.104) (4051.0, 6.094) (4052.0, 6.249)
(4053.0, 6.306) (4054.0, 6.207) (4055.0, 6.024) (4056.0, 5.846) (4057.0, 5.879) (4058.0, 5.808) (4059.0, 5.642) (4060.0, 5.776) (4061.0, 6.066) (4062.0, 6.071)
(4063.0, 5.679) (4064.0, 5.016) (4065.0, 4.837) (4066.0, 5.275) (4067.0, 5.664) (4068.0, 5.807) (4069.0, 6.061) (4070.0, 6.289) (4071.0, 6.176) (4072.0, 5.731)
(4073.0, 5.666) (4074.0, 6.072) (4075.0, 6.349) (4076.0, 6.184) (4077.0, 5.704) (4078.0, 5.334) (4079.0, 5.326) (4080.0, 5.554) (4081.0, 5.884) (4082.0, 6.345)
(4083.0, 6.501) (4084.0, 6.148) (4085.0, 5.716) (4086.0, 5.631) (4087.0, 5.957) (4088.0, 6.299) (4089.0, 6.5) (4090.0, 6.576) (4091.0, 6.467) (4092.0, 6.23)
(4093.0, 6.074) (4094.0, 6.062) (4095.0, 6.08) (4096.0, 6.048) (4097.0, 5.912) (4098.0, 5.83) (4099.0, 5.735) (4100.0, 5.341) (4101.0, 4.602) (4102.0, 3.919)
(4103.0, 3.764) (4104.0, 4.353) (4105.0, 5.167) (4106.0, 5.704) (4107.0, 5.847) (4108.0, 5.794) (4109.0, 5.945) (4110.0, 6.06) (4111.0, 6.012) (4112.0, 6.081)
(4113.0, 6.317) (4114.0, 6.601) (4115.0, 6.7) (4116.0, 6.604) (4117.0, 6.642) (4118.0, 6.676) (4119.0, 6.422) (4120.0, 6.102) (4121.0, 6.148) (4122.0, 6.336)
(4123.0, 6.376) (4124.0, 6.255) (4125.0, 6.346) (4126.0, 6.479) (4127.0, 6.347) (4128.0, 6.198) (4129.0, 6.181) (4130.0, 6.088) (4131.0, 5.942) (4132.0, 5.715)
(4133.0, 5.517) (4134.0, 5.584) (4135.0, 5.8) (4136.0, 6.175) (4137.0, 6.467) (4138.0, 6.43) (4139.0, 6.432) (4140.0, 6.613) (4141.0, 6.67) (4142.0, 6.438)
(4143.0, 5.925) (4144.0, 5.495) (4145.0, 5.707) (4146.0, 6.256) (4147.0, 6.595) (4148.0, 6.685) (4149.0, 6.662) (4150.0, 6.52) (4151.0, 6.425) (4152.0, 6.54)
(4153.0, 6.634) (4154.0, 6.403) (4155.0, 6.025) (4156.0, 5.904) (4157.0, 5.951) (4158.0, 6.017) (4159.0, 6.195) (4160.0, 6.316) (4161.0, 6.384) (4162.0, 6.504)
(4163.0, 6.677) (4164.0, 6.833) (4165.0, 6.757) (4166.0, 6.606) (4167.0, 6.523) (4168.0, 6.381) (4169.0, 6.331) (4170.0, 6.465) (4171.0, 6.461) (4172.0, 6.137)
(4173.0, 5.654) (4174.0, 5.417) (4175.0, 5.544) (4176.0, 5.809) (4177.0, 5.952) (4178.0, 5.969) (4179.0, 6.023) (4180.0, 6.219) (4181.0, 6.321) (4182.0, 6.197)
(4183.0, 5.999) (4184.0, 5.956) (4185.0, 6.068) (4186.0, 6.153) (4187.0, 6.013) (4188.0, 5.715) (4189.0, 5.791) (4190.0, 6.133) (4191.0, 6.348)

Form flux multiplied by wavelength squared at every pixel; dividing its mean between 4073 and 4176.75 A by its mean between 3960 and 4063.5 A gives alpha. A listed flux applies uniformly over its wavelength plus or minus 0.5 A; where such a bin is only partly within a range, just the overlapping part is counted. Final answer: 1.18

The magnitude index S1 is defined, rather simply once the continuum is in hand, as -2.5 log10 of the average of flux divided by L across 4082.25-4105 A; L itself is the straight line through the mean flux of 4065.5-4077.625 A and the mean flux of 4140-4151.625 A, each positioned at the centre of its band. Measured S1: 0.06 mag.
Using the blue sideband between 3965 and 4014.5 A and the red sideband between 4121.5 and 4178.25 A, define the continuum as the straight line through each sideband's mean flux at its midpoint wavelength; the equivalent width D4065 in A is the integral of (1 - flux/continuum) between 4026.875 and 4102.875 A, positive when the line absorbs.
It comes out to -5.00 A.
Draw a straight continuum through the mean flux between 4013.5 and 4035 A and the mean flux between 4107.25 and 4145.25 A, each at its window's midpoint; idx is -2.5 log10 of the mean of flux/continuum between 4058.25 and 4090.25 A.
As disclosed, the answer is 0.06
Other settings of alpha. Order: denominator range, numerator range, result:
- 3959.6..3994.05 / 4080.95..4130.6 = 1.50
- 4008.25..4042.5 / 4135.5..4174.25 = 1.09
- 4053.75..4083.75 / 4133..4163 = 1.12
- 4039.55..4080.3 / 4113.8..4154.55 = 1.12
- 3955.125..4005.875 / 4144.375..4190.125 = 1.45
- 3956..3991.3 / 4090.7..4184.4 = 1.57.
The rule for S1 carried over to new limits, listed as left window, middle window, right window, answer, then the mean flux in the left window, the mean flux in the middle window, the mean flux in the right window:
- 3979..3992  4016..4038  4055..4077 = -0.07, 5.65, 6.14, 5.81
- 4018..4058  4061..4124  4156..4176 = 0.05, 6.06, 5.88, 6.25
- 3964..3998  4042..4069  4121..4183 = -0.11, 4.45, 5.77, 6.22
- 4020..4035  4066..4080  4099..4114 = -0.03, 6.09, 5.84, 5.4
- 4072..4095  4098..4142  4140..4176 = 0.03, 6.02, 5.97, 6.28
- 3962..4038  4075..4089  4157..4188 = -0.04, 5.27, 5.93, 6.18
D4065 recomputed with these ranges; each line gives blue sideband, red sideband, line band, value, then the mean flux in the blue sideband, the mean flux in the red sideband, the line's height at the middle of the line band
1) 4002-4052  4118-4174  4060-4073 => 0.87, 6.06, 6.27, 6.13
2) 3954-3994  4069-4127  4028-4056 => -4.40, 4.37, 5.95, 5.24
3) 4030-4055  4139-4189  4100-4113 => 1.73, 6.02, 6.22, 6.13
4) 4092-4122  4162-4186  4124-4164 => -1.43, 5.83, 6.19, 6.03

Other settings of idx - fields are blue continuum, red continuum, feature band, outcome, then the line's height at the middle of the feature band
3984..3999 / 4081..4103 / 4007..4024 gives -0.071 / 5.74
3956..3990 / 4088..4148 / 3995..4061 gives -0.234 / 4.86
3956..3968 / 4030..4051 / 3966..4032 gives -0.079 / 4.89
